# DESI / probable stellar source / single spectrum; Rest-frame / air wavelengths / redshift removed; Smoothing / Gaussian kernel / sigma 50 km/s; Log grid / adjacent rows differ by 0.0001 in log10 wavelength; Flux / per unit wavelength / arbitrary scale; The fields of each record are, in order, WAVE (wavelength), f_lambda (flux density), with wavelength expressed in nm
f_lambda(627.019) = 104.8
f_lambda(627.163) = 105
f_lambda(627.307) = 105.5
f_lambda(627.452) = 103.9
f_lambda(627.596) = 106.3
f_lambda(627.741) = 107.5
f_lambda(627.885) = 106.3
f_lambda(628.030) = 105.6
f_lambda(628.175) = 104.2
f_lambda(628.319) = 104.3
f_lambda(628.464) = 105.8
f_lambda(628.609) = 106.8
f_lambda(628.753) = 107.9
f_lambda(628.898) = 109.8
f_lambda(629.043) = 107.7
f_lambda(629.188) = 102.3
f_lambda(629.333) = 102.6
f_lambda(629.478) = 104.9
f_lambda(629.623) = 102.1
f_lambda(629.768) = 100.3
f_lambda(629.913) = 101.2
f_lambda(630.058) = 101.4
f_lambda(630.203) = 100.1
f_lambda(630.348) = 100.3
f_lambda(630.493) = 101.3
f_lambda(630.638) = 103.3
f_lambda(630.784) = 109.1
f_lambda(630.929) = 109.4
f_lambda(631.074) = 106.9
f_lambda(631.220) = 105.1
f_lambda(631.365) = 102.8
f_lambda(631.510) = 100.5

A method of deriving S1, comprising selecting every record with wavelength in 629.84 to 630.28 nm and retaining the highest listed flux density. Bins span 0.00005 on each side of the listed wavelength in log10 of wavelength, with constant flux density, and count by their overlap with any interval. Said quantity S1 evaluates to 101.4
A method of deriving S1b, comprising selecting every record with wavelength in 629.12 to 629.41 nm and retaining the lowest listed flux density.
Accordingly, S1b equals 102.3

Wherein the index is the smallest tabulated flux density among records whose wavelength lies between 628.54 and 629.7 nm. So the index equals 102.1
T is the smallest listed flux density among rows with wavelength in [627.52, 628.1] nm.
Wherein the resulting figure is 105.6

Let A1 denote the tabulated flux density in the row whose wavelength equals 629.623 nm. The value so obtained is 102.1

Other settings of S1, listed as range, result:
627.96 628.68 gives 106.8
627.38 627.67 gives 106.3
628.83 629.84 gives 109.8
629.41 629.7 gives 104.9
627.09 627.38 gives 105.5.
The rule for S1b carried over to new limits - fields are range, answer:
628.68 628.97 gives 107.9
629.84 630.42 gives 100.1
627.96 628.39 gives 104.2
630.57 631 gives 103.3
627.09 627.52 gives 103.9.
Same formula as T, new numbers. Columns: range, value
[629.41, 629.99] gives 100.3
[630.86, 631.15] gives 106.9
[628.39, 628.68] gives 105.8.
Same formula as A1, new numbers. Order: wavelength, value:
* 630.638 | 103.3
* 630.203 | 100.1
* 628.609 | 106.8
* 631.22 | 105.1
